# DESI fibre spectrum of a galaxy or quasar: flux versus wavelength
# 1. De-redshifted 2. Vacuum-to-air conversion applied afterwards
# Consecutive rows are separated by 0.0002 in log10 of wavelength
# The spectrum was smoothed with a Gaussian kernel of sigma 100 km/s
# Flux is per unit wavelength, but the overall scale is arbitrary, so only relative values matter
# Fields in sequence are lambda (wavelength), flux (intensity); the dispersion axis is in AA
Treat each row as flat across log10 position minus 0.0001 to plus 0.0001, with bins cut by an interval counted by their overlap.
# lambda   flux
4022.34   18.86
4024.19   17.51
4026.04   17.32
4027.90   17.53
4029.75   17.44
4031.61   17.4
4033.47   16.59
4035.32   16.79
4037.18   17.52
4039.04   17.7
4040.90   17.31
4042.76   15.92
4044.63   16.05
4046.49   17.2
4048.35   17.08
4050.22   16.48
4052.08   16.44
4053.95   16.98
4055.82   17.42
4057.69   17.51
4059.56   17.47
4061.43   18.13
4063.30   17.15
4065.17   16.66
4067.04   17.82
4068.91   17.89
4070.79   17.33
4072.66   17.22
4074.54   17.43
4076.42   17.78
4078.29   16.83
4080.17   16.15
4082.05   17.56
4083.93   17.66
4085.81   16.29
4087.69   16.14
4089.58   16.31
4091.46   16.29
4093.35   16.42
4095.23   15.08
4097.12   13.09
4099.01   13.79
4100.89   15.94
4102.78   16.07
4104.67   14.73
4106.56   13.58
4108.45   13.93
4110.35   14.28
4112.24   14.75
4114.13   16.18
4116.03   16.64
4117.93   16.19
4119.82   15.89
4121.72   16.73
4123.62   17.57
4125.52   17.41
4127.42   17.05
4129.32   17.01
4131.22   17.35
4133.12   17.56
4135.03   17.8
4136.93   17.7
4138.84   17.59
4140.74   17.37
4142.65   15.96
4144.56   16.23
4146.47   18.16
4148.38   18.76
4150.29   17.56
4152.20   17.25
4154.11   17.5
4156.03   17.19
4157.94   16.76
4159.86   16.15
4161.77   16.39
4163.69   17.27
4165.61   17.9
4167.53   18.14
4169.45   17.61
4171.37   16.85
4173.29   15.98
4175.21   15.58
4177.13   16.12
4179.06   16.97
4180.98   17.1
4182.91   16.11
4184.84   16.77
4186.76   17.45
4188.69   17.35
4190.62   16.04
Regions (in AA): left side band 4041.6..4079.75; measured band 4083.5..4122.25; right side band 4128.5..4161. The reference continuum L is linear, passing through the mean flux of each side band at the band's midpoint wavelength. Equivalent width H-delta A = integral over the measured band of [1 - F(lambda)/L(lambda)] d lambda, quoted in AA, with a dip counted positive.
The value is 3.9 AA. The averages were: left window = 17.1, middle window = 15.5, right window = 17.3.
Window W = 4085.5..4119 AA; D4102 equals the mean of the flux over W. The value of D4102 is 15.3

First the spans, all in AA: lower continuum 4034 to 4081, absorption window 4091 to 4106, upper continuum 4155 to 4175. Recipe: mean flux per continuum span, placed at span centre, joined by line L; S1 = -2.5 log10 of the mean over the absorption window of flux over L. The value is 0.133 mag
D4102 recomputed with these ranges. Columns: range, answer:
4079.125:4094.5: 16.6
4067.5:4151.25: 16.5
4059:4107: 16.4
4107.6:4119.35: 15.4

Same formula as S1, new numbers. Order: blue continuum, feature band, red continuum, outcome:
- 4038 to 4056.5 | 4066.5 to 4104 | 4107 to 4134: 0.01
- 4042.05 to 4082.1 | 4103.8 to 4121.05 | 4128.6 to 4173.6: 0.14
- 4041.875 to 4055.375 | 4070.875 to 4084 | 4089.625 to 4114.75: -0.10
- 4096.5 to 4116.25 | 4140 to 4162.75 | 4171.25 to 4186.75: -0.08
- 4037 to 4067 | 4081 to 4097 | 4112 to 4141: 0.05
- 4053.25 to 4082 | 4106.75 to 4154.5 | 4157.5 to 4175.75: 0.02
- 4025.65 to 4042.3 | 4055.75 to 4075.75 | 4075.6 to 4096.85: -0.04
